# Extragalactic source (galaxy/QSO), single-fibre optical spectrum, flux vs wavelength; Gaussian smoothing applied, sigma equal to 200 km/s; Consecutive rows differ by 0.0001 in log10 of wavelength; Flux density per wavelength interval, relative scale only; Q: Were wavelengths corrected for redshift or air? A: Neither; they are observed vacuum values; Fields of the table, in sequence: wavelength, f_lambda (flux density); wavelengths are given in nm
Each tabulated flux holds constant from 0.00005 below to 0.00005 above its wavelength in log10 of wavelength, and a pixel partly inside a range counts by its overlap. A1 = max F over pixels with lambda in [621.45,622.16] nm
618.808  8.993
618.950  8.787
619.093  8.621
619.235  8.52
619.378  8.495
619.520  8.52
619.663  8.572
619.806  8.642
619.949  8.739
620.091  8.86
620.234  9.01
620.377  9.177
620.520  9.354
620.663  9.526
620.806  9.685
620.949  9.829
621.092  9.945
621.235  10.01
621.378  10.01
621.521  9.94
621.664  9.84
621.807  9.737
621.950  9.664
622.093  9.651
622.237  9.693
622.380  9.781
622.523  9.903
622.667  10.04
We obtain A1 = 9.94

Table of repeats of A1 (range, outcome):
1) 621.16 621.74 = 10.01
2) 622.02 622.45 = 9.781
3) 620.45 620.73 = 9.526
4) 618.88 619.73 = 8.787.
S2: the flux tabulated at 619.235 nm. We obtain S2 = 8.52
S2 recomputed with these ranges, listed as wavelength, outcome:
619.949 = 8.739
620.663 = 9.526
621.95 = 9.664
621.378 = 10.01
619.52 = 8.52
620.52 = 9.354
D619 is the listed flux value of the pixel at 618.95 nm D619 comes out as 8.787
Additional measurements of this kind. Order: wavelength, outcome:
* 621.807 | 9.737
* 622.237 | 9.693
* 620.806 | 9.685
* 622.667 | 10.04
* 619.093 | 8.621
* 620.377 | 9.177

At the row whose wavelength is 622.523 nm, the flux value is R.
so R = 9.903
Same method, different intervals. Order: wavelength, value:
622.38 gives 9.781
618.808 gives 8.993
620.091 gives 8.86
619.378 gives 8.495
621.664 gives 9.84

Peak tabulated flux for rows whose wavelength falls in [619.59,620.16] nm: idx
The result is 8.86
